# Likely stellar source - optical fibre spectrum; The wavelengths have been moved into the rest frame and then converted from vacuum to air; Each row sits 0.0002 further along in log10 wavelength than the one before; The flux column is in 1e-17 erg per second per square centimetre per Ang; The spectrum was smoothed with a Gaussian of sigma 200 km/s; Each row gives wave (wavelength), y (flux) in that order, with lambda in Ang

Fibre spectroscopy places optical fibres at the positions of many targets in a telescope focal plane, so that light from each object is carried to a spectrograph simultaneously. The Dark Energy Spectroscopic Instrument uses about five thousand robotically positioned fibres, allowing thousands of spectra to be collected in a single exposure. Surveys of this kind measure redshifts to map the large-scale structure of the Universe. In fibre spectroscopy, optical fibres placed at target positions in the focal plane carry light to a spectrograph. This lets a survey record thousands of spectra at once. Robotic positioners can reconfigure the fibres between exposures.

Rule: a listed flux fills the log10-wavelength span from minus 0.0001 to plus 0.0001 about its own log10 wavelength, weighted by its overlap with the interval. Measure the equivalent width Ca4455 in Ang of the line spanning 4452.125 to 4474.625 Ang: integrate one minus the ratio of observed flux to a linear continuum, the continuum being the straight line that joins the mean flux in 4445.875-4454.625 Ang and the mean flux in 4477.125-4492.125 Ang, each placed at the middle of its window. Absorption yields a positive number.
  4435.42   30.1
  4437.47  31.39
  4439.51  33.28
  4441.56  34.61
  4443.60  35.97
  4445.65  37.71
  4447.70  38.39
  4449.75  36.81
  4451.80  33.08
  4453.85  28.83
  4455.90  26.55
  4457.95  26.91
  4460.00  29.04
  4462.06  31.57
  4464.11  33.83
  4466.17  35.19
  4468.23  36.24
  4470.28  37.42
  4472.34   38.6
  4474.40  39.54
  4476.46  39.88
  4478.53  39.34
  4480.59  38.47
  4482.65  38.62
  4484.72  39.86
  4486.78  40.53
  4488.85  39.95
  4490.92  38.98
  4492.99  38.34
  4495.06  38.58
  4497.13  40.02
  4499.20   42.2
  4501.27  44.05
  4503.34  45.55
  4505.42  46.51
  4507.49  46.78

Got 2.31 Ang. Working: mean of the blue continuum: 34.7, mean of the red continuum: 39.4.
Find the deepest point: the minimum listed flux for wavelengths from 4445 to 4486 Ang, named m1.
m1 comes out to 26.55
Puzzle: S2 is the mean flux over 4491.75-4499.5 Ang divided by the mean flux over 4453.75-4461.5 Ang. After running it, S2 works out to 1.41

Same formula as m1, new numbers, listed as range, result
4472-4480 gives 38.6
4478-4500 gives 38.34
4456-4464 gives 26.91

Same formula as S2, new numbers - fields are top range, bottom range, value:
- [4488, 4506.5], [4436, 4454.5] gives 1.21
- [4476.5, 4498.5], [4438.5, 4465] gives 1.20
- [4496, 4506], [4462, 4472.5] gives 1.22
